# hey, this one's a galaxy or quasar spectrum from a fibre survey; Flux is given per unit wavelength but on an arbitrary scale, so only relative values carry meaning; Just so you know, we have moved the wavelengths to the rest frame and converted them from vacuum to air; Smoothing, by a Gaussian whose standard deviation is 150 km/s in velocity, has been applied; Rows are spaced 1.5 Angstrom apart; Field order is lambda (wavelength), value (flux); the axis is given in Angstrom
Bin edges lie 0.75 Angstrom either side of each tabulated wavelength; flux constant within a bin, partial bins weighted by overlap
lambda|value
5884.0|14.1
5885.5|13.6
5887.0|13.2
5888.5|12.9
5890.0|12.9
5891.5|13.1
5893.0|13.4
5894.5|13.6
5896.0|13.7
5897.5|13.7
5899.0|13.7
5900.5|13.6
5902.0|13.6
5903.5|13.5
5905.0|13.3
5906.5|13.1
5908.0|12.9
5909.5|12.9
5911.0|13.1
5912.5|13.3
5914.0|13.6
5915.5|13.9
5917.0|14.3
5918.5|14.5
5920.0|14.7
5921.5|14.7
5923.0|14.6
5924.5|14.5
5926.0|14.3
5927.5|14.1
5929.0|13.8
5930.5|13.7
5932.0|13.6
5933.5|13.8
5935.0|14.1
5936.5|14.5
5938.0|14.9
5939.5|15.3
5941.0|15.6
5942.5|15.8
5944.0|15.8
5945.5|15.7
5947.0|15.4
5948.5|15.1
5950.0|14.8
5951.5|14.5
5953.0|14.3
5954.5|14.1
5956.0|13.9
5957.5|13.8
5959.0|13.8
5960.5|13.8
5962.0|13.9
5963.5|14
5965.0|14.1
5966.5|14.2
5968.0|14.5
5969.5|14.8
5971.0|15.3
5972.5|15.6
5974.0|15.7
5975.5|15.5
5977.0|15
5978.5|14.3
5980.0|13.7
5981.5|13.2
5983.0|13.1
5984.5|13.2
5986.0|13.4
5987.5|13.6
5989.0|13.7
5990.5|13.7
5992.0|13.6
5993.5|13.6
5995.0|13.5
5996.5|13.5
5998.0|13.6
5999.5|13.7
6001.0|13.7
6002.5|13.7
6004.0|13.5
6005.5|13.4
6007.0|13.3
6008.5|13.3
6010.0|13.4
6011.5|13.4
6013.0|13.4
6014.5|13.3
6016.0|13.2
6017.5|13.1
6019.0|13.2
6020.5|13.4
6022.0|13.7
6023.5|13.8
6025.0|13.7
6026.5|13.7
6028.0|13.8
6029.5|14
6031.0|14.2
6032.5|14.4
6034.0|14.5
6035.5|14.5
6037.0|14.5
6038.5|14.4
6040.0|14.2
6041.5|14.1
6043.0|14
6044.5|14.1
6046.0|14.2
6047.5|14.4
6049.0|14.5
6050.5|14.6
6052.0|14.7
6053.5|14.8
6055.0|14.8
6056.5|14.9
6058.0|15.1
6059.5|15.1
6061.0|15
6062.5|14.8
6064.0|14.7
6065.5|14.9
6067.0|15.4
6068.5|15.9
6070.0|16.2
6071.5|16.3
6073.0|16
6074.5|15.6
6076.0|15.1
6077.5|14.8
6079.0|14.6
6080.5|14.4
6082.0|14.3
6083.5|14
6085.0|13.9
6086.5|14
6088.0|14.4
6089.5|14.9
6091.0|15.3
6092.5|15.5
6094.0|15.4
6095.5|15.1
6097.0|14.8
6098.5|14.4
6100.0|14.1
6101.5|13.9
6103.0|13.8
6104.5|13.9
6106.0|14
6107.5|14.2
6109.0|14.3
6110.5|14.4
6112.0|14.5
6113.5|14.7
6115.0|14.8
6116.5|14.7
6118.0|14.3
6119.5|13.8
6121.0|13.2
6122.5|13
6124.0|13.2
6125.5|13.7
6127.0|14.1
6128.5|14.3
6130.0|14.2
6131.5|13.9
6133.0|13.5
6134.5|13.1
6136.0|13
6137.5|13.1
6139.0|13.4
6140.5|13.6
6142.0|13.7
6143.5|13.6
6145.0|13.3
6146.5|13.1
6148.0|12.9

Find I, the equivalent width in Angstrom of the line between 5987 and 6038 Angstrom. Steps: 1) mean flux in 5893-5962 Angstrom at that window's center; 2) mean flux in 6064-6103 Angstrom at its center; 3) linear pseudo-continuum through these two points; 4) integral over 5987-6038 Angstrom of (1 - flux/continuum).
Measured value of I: 3.1 Angstrom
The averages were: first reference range 14.2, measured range 13.7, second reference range 14.9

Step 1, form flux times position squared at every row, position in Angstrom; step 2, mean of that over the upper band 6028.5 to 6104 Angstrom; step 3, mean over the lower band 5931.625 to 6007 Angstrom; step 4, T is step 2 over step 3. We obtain 1.1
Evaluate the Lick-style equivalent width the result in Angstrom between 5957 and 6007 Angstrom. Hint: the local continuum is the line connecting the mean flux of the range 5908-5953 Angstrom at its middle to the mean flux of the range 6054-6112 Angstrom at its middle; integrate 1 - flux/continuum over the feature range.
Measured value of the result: 1.9 Angstrom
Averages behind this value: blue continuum 14.4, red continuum 14.8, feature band 14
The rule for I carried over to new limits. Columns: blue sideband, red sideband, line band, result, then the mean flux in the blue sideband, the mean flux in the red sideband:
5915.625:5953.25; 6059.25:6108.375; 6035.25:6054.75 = 0.49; 14.6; 14.8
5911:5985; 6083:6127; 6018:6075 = -0.96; 14.4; 14.3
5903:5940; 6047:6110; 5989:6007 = 0.97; 14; 14.8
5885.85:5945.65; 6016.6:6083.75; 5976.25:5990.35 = 0.56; 14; 14.5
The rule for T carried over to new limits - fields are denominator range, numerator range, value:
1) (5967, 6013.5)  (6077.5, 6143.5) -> 1.06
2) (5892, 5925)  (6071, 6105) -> 1.14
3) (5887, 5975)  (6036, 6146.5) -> 1.07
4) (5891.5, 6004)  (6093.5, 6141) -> 1.05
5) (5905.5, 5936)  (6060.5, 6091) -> 1.14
